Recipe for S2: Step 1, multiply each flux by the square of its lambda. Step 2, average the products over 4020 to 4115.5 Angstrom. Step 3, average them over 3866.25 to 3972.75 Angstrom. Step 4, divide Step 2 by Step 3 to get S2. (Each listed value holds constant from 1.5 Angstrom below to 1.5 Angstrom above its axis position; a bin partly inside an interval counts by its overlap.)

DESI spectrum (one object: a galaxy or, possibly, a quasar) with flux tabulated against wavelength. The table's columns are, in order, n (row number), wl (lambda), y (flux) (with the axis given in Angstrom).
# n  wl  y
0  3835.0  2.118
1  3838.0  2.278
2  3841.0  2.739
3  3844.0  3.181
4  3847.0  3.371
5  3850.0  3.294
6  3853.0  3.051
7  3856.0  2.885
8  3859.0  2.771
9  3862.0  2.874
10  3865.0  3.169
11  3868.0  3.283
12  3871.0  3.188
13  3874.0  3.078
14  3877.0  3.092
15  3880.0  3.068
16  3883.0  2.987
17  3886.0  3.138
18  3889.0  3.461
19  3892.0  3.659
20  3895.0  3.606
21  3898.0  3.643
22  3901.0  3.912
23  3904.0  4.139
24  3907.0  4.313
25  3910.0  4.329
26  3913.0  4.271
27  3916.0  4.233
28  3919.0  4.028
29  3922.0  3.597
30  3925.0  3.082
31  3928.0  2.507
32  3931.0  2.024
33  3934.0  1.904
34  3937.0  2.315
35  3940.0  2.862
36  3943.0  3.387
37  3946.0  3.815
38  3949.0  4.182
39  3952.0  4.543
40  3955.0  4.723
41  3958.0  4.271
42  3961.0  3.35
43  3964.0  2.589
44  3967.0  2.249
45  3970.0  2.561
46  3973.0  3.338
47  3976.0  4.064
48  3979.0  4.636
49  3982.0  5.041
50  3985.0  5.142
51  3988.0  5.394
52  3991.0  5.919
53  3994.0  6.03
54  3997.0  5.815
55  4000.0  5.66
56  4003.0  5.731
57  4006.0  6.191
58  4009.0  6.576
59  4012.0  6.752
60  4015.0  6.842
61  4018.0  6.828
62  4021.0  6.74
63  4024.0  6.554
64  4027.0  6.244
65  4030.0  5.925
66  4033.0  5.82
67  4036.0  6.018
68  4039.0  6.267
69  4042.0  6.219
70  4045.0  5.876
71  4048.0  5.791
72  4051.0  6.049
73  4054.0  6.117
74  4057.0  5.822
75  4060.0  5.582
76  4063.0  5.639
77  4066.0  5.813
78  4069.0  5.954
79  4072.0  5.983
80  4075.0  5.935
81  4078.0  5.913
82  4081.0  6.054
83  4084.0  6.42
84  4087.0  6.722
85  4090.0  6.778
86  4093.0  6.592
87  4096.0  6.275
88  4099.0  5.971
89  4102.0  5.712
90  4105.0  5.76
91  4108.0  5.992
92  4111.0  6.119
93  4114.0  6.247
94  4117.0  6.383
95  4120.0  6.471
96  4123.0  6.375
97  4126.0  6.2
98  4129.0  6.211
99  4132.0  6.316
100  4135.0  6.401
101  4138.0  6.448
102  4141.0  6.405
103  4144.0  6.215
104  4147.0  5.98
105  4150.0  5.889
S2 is 1.92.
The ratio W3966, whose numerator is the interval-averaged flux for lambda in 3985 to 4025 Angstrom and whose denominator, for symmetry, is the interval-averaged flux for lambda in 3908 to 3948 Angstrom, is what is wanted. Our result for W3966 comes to 1.89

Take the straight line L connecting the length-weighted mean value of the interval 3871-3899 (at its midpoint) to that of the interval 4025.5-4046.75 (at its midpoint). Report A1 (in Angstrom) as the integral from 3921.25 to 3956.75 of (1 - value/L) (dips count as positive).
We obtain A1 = 8.7 Angstrom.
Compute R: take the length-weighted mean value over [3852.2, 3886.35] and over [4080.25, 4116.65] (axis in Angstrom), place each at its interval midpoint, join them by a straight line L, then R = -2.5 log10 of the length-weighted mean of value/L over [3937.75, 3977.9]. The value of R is 0.21 mag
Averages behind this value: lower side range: 3.05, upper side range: 6.23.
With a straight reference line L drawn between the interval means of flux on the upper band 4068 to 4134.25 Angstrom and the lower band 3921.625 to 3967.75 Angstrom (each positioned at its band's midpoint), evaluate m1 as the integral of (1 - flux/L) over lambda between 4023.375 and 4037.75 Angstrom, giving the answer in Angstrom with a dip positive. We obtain -3.7 Angstrom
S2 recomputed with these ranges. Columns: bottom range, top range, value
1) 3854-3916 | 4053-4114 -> 1.93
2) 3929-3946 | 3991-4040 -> 2.48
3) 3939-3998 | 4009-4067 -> 1.52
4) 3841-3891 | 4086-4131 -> 2.27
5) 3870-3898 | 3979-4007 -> 1.81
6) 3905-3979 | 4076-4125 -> 1.95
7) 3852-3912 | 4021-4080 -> 1.92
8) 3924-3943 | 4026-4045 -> 2.55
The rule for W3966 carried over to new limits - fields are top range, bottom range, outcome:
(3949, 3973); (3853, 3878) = 1.15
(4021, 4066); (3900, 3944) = 1.78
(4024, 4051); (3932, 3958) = 1.74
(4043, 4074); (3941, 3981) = 1.60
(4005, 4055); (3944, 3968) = 1.68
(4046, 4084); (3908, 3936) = 1.77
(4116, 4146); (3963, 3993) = 1.53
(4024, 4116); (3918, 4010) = 1.48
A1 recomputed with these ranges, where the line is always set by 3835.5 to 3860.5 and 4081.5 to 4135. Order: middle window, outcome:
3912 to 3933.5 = 3.08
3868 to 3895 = 0.90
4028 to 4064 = -3.14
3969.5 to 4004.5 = -2.14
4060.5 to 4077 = -0.26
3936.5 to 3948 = 2.57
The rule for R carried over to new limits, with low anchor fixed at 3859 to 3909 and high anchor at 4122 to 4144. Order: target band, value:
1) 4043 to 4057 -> -0.12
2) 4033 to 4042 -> -0.17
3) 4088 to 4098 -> -0.12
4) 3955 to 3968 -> 0.28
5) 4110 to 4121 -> -0.03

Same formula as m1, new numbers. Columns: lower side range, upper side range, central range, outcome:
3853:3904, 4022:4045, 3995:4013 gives -1.6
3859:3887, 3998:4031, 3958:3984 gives 8.8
